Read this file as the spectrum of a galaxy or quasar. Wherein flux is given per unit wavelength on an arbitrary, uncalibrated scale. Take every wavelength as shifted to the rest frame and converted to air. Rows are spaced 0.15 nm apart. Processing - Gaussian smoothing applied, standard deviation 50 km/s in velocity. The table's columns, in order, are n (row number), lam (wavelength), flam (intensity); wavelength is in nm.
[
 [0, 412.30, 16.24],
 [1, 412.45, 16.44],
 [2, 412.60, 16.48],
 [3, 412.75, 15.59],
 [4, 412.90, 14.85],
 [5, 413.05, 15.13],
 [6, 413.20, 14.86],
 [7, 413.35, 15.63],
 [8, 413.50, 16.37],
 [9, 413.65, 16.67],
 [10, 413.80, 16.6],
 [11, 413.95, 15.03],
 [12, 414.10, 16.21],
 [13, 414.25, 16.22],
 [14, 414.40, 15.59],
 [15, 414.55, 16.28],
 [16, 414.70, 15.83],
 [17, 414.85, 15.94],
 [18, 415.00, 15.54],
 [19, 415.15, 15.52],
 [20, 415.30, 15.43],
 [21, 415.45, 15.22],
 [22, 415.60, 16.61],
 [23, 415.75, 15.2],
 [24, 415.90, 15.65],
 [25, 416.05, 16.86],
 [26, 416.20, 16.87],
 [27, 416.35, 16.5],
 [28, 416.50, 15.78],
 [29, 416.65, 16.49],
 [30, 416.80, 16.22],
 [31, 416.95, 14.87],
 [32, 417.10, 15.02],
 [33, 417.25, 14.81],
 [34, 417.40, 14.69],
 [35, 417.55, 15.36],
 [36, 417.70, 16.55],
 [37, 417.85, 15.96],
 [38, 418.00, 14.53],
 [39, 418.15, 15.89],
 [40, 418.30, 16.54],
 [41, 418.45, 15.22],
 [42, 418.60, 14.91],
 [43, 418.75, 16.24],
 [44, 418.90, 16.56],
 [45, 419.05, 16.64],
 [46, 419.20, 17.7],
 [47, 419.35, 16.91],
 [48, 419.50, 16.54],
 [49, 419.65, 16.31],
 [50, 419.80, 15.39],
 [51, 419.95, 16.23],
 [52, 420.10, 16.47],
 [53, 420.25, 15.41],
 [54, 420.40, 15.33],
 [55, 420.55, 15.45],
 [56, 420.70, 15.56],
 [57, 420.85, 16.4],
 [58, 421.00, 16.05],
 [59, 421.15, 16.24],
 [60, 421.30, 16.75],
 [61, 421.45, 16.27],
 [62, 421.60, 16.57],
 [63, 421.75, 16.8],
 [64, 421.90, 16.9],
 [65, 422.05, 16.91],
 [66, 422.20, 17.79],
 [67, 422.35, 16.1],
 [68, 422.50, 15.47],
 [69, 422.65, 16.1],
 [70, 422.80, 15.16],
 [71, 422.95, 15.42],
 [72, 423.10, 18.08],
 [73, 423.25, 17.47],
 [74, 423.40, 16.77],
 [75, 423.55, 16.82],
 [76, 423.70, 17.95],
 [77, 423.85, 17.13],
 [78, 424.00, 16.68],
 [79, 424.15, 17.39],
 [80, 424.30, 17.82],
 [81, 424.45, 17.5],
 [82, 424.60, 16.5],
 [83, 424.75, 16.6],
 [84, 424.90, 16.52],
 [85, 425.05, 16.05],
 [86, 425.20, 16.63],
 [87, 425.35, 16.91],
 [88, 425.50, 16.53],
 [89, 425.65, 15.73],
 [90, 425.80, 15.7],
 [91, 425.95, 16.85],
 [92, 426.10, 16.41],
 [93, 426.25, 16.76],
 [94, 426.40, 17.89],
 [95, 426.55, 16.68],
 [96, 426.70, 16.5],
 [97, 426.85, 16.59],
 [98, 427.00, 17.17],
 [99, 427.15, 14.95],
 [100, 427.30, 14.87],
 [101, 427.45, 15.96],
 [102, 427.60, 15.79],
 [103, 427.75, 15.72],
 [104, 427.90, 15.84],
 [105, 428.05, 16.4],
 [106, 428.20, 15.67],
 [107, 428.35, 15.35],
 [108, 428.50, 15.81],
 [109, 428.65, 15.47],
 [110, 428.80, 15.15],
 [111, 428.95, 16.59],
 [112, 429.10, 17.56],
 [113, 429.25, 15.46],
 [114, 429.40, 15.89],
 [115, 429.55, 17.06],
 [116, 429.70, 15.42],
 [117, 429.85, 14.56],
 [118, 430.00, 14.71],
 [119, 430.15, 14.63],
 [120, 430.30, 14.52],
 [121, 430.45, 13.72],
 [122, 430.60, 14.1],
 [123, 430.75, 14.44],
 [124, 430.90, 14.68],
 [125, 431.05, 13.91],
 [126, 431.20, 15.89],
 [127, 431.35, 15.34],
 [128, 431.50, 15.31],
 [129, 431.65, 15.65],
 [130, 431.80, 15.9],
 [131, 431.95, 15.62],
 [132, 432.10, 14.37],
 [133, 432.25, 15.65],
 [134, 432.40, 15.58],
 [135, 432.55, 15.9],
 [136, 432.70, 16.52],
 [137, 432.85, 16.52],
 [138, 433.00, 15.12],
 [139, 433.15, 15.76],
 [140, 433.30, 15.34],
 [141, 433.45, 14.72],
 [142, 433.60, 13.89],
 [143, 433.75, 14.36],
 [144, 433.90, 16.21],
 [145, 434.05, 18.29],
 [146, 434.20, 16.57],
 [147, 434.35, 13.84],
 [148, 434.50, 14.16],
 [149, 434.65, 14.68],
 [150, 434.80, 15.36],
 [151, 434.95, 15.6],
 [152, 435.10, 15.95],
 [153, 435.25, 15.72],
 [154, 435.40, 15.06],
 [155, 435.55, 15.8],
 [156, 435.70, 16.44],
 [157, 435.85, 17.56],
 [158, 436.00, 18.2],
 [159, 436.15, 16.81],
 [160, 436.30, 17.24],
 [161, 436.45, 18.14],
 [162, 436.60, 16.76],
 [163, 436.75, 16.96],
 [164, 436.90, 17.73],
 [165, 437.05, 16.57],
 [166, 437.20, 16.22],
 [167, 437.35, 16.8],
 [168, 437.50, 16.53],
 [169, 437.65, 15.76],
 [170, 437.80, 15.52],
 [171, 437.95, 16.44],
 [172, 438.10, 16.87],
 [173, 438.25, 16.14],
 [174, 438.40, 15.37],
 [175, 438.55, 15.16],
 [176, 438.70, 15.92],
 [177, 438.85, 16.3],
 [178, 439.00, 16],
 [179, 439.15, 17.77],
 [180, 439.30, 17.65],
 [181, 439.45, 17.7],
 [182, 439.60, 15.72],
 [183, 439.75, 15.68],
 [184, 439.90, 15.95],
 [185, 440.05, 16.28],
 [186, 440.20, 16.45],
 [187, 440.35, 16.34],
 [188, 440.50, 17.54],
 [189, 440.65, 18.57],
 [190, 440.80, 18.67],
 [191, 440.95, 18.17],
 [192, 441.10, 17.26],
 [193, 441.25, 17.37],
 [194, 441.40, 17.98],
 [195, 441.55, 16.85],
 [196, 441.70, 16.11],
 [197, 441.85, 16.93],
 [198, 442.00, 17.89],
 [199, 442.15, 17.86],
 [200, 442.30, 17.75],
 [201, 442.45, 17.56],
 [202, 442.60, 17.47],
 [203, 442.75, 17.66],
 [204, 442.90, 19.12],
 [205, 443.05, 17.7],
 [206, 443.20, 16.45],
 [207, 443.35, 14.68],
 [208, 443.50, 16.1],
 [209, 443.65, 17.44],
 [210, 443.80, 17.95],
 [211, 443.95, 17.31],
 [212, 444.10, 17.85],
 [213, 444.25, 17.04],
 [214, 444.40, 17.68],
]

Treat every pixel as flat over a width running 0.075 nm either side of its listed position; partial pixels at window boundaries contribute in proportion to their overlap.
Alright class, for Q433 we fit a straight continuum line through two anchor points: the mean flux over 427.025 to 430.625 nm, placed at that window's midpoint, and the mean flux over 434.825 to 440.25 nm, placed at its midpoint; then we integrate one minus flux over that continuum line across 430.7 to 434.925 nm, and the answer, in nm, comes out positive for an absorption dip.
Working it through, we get 0.16 nm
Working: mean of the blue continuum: 15.5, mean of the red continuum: 16.5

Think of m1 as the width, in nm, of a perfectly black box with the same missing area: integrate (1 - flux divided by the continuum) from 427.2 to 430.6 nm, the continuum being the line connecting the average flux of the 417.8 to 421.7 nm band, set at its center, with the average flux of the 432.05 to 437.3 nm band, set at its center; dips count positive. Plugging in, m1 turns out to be 0.11 nm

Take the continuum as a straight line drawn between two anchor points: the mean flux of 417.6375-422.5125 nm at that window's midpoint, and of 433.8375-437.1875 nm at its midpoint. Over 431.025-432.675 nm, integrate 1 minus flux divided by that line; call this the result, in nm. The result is 0.09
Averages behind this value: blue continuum 16.2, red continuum 16.3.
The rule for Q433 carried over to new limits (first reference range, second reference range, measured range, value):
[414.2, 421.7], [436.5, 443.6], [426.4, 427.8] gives 0.02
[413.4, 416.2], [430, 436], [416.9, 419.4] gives 0.01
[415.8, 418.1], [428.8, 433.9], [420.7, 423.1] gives -0.12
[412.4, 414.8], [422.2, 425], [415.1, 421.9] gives 0.14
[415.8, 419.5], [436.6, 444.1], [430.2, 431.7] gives 0.16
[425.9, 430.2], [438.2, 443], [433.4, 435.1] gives 0.13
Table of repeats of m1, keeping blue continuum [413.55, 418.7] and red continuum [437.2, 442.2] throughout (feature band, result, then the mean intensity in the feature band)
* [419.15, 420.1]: -0.03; 16.5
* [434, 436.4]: 0.07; 16.1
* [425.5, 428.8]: 0.03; 16.1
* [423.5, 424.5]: -0.08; 17.3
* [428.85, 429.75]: 0.00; 16.3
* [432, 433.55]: 0.09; 15.5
